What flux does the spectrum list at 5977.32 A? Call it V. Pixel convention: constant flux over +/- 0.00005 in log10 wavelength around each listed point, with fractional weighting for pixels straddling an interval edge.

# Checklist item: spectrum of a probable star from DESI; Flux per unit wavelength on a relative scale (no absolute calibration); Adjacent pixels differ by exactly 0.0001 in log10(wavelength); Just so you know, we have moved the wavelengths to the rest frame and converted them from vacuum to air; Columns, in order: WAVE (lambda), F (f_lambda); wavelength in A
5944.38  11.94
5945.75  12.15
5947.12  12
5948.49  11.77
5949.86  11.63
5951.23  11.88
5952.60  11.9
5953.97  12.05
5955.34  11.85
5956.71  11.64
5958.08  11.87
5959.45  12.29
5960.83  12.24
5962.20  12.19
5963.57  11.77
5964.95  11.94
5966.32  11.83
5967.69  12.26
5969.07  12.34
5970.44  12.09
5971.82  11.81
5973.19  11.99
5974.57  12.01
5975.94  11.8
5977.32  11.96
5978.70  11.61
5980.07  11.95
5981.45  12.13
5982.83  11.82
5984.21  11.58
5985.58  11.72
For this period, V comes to 11.96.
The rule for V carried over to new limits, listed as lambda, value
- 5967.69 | 12.26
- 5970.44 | 12.09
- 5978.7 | 11.61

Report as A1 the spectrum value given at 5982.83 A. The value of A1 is 11.82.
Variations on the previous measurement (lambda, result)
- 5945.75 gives 12.15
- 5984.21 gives 11.58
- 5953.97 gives 12.05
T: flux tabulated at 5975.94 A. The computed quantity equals 11.8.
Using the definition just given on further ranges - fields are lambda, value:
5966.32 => 11.83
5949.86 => 11.63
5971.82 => 11.81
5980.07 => 11.95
